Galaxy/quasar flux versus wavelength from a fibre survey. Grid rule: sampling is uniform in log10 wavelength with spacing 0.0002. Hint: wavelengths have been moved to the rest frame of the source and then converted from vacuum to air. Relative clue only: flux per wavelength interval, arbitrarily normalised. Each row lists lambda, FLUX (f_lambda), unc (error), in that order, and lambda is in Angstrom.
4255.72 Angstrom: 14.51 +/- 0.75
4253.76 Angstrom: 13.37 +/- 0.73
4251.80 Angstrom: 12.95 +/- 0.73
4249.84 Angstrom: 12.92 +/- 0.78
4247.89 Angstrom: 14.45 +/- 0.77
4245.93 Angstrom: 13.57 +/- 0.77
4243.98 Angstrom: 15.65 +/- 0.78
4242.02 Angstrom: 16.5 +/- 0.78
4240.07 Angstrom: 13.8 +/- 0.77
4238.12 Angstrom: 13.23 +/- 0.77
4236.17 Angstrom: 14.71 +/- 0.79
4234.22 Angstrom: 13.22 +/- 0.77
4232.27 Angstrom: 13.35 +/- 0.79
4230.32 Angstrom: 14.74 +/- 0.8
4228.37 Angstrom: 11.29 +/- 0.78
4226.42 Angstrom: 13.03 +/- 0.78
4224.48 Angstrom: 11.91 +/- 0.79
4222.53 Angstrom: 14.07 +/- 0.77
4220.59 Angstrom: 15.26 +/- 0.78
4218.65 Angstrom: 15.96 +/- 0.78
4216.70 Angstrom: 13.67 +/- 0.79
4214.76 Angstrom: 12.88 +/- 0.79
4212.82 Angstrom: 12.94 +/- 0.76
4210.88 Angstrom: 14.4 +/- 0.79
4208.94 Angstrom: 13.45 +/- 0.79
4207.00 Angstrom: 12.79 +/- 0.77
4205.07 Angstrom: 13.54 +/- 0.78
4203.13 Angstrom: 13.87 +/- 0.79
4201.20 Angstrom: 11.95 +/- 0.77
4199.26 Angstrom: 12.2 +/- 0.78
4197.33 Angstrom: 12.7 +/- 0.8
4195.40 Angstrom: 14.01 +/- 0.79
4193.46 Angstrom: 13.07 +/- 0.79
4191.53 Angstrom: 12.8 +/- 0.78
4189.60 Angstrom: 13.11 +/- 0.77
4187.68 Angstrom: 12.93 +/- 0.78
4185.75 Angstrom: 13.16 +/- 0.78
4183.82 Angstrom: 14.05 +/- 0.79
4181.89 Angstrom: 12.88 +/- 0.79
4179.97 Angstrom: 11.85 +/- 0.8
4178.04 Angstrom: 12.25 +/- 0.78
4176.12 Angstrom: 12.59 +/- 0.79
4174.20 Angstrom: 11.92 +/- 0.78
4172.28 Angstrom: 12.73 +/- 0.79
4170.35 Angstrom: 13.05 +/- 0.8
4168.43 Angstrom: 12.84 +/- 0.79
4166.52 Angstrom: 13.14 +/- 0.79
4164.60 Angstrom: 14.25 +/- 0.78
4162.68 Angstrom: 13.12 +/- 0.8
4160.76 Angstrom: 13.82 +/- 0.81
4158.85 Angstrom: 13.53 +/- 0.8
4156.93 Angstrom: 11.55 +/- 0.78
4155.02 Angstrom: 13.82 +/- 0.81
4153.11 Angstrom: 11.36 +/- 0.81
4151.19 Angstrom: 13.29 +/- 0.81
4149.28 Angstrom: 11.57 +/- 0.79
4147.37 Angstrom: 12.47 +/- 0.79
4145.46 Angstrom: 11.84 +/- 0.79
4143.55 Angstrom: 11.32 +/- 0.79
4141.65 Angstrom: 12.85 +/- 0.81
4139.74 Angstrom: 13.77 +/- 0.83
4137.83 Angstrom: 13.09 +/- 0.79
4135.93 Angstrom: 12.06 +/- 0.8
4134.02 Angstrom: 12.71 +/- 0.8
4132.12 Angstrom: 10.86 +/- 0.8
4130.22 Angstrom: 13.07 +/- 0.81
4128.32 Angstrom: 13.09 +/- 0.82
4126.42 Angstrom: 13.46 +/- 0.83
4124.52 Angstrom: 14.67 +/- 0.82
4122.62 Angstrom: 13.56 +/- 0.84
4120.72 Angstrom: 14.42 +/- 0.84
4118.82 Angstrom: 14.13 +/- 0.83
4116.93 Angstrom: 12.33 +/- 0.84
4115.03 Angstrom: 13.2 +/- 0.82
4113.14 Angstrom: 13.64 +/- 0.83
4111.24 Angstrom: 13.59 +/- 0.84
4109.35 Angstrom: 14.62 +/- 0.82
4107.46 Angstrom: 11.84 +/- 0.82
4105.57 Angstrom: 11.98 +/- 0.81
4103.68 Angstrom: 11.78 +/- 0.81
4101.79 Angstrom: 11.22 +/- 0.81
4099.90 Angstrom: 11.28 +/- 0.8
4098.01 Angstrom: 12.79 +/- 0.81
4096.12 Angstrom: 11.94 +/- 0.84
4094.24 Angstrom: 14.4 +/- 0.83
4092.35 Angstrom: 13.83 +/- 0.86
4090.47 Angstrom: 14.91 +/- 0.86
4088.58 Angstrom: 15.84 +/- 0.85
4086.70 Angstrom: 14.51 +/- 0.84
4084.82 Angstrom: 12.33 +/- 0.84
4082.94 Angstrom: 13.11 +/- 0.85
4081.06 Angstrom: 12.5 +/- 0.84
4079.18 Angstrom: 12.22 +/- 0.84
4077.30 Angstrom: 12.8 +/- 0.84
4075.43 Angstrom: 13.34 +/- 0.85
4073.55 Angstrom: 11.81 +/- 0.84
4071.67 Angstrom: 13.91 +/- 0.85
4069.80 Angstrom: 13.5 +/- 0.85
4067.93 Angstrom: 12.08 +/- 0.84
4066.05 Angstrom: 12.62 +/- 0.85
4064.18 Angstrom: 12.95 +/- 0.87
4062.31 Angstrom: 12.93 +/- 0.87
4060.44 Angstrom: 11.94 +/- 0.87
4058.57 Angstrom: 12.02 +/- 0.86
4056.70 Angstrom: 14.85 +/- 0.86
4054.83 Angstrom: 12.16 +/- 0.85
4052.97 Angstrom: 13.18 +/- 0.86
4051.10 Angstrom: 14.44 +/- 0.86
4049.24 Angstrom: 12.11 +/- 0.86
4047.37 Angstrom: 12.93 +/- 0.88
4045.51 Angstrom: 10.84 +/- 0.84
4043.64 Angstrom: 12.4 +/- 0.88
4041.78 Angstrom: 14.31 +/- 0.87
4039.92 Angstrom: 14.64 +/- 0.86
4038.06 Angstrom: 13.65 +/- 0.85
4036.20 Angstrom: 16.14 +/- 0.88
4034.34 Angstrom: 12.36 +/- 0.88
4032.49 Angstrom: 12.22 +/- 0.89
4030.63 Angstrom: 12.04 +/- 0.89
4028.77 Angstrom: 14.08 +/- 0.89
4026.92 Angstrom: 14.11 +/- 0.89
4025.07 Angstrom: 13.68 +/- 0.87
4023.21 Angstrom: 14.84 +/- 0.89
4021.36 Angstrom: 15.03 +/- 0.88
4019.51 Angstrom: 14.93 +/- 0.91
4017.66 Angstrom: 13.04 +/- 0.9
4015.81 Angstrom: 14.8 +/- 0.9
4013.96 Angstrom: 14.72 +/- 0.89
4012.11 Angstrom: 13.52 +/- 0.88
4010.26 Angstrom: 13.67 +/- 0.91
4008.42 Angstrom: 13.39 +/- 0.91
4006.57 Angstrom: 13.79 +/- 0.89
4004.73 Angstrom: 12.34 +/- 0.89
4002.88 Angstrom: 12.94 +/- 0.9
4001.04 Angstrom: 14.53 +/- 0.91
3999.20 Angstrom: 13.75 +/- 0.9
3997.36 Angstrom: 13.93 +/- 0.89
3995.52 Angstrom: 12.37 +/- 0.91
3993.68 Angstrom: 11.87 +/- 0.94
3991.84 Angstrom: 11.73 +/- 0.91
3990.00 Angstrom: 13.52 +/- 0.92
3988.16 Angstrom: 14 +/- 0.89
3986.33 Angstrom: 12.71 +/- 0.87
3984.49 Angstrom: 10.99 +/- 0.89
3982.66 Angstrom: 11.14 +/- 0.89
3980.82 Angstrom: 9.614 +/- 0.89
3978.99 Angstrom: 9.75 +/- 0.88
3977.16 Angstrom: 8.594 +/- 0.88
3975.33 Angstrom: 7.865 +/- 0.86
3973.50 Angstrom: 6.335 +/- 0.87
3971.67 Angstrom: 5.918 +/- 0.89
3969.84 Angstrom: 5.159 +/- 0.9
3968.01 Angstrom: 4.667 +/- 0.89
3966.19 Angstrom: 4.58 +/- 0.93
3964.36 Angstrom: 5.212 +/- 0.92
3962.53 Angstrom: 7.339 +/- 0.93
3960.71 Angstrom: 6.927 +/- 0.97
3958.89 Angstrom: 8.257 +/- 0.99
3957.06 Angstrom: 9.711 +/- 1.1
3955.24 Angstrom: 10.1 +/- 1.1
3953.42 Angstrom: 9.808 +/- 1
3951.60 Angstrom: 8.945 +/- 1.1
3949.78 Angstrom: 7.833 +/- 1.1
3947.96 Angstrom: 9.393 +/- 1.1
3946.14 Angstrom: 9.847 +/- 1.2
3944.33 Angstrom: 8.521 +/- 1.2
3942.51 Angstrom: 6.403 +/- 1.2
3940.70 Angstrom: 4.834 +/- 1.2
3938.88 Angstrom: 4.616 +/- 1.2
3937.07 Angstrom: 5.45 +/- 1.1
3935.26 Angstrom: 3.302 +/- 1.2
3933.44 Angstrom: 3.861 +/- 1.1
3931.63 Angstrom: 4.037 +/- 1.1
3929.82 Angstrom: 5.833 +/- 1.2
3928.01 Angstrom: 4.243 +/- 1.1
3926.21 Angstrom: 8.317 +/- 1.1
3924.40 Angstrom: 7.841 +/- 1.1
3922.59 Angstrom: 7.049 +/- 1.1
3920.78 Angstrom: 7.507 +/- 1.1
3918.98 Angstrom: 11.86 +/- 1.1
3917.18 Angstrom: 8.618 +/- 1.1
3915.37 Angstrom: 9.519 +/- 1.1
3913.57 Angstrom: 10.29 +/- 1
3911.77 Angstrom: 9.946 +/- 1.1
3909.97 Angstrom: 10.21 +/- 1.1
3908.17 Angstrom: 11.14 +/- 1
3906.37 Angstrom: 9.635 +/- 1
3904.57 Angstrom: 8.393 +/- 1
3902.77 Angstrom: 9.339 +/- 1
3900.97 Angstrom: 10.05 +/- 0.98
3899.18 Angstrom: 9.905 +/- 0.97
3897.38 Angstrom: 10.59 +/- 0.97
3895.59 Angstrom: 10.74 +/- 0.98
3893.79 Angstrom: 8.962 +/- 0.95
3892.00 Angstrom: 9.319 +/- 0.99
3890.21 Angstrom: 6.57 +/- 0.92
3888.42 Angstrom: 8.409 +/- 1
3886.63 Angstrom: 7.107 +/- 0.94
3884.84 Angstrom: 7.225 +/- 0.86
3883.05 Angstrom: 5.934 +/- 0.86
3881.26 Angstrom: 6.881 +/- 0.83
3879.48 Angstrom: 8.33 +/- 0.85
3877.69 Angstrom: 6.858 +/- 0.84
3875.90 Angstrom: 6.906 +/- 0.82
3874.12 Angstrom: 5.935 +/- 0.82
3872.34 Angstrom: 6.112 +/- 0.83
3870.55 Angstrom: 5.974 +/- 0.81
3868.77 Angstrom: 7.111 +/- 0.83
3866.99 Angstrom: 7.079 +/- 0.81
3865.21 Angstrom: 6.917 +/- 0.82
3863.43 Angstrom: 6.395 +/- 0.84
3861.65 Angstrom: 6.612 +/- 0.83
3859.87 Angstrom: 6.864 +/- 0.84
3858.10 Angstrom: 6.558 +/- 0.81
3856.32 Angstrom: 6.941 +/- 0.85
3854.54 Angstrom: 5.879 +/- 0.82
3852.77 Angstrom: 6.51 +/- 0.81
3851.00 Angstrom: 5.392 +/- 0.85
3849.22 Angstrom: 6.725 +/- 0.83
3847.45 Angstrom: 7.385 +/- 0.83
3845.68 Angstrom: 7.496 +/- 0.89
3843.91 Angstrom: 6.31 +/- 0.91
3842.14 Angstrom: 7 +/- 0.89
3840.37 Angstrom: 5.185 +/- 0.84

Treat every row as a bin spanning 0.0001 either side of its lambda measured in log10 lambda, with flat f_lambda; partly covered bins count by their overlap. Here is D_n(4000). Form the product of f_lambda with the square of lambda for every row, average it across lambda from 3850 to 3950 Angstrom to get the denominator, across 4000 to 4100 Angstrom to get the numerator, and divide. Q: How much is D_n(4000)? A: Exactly 1.91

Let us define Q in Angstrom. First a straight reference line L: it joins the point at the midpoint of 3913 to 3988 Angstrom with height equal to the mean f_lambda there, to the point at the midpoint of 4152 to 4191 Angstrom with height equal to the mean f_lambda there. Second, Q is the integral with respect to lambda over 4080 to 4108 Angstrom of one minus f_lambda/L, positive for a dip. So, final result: -4.83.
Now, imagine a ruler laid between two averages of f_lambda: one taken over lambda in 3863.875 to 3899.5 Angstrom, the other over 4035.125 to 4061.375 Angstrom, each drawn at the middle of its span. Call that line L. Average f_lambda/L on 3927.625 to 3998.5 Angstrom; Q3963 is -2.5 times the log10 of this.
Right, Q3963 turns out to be 0.26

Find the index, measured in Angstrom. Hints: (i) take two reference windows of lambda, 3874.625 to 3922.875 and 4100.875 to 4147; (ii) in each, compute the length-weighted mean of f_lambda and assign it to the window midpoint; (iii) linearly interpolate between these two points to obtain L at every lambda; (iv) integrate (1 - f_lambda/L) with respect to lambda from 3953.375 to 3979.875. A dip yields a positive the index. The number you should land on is 7.3 Angstrom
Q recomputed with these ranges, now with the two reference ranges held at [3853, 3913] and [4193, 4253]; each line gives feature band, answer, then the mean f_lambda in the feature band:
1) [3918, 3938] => 5.4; 6.31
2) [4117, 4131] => -2.0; 13.7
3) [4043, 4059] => -3.1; 12.8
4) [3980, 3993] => -3.1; 12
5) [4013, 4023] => -4.3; 14.5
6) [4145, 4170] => -0.6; 12.8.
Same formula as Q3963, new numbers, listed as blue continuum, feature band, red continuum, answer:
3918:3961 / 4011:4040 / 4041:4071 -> -0.22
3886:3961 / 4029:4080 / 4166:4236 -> -0.23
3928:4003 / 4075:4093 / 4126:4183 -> -0.21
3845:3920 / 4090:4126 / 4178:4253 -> -0.13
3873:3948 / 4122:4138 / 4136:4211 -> -0.08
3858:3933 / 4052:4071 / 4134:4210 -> -0.18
